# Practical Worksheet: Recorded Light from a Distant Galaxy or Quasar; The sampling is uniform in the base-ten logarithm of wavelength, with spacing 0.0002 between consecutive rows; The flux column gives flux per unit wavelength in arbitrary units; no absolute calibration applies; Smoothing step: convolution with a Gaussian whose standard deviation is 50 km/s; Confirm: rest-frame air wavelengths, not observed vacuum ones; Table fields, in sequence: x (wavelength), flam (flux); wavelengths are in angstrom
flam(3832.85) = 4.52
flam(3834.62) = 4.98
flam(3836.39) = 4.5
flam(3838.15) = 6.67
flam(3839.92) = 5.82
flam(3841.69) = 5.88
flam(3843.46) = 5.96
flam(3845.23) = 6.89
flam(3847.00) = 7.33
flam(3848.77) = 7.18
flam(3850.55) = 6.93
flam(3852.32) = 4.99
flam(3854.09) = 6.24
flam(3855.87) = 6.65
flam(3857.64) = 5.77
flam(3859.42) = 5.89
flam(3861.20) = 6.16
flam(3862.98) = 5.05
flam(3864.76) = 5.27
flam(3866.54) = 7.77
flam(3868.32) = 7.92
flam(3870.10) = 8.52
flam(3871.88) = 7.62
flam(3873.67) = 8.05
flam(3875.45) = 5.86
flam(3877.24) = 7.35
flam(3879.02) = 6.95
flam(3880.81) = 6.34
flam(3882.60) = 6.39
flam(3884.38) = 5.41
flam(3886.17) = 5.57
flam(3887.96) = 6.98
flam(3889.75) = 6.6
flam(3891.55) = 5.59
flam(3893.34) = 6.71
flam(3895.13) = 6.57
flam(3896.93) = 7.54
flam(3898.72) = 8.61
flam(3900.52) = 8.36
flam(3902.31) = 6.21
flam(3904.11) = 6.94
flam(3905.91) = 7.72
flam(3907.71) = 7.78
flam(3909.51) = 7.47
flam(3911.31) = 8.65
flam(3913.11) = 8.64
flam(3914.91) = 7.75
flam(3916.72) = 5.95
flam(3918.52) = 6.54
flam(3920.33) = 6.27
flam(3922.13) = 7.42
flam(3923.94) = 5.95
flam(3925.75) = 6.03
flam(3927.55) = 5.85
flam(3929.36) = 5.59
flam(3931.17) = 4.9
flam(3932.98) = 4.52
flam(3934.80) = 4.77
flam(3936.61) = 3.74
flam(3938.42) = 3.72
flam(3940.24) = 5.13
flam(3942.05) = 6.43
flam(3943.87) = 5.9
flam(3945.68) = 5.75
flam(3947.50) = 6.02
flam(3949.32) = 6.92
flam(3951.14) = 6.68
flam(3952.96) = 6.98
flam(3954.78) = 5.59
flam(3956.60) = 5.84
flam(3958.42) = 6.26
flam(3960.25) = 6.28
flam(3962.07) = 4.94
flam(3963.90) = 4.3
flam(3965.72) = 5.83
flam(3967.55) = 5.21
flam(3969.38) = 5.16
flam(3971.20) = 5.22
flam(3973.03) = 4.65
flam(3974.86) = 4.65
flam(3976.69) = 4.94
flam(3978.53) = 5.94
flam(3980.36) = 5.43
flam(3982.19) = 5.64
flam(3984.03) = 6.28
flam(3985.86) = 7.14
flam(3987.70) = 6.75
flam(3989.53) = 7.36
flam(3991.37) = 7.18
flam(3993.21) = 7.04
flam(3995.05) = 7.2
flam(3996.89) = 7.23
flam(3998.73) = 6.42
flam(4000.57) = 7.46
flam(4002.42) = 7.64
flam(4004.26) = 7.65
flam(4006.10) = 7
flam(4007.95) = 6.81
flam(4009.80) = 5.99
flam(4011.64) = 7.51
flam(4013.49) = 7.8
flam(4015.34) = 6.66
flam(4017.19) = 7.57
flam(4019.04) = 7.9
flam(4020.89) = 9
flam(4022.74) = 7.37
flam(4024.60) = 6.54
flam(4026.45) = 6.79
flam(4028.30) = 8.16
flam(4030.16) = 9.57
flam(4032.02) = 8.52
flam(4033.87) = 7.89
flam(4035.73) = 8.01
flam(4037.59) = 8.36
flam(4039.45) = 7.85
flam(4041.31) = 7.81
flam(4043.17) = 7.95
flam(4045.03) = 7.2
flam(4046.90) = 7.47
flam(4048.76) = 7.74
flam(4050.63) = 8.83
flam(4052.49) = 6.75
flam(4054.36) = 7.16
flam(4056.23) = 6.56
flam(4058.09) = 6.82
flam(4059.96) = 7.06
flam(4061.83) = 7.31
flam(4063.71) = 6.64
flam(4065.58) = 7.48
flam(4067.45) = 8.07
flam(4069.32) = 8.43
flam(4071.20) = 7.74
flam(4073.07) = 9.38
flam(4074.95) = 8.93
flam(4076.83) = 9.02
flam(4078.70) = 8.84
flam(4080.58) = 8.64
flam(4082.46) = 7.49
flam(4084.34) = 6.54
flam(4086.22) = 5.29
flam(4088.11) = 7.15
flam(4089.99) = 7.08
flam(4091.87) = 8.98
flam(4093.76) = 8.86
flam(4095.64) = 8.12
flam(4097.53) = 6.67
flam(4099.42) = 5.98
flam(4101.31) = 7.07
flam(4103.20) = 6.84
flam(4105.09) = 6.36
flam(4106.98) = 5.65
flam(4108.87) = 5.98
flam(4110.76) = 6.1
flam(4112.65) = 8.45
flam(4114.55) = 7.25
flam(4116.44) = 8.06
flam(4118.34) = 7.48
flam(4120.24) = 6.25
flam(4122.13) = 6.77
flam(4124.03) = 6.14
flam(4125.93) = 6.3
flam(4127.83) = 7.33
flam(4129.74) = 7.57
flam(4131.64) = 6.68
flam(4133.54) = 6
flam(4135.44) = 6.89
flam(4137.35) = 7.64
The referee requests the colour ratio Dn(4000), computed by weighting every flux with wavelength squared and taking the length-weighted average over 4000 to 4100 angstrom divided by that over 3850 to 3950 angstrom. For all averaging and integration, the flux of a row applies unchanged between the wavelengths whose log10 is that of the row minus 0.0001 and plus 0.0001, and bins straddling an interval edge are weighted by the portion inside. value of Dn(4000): 1.28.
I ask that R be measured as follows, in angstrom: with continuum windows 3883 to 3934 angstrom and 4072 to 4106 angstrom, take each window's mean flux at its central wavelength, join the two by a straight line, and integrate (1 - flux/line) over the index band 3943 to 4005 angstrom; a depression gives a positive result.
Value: 7.8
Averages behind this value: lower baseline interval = 6.71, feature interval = 6.16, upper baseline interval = 7.62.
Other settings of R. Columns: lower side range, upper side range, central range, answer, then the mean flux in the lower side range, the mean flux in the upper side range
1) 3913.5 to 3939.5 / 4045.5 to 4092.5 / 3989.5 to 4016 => -1.5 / 5.7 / 7.64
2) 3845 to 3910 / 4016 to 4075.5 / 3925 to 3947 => 5.9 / 6.78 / 7.76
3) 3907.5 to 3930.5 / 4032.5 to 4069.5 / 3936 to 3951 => 3.1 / 6.87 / 7.56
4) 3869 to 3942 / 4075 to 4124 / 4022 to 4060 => -3.3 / 6.56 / 7.25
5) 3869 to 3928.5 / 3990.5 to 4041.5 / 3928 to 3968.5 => 9.5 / 6.98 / 7.53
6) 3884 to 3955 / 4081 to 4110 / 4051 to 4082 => -4.3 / 6.41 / 6.96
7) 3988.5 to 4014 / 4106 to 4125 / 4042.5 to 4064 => -0.9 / 7.15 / 6.81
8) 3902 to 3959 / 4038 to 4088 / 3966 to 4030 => 2.4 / 6.25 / 7.65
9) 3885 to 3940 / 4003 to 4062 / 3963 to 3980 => 4.6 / 6.47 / 7.56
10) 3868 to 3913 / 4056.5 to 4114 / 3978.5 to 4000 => 1.8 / 7.13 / 7.42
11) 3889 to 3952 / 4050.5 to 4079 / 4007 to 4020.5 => 0.1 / 6.43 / 7.77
